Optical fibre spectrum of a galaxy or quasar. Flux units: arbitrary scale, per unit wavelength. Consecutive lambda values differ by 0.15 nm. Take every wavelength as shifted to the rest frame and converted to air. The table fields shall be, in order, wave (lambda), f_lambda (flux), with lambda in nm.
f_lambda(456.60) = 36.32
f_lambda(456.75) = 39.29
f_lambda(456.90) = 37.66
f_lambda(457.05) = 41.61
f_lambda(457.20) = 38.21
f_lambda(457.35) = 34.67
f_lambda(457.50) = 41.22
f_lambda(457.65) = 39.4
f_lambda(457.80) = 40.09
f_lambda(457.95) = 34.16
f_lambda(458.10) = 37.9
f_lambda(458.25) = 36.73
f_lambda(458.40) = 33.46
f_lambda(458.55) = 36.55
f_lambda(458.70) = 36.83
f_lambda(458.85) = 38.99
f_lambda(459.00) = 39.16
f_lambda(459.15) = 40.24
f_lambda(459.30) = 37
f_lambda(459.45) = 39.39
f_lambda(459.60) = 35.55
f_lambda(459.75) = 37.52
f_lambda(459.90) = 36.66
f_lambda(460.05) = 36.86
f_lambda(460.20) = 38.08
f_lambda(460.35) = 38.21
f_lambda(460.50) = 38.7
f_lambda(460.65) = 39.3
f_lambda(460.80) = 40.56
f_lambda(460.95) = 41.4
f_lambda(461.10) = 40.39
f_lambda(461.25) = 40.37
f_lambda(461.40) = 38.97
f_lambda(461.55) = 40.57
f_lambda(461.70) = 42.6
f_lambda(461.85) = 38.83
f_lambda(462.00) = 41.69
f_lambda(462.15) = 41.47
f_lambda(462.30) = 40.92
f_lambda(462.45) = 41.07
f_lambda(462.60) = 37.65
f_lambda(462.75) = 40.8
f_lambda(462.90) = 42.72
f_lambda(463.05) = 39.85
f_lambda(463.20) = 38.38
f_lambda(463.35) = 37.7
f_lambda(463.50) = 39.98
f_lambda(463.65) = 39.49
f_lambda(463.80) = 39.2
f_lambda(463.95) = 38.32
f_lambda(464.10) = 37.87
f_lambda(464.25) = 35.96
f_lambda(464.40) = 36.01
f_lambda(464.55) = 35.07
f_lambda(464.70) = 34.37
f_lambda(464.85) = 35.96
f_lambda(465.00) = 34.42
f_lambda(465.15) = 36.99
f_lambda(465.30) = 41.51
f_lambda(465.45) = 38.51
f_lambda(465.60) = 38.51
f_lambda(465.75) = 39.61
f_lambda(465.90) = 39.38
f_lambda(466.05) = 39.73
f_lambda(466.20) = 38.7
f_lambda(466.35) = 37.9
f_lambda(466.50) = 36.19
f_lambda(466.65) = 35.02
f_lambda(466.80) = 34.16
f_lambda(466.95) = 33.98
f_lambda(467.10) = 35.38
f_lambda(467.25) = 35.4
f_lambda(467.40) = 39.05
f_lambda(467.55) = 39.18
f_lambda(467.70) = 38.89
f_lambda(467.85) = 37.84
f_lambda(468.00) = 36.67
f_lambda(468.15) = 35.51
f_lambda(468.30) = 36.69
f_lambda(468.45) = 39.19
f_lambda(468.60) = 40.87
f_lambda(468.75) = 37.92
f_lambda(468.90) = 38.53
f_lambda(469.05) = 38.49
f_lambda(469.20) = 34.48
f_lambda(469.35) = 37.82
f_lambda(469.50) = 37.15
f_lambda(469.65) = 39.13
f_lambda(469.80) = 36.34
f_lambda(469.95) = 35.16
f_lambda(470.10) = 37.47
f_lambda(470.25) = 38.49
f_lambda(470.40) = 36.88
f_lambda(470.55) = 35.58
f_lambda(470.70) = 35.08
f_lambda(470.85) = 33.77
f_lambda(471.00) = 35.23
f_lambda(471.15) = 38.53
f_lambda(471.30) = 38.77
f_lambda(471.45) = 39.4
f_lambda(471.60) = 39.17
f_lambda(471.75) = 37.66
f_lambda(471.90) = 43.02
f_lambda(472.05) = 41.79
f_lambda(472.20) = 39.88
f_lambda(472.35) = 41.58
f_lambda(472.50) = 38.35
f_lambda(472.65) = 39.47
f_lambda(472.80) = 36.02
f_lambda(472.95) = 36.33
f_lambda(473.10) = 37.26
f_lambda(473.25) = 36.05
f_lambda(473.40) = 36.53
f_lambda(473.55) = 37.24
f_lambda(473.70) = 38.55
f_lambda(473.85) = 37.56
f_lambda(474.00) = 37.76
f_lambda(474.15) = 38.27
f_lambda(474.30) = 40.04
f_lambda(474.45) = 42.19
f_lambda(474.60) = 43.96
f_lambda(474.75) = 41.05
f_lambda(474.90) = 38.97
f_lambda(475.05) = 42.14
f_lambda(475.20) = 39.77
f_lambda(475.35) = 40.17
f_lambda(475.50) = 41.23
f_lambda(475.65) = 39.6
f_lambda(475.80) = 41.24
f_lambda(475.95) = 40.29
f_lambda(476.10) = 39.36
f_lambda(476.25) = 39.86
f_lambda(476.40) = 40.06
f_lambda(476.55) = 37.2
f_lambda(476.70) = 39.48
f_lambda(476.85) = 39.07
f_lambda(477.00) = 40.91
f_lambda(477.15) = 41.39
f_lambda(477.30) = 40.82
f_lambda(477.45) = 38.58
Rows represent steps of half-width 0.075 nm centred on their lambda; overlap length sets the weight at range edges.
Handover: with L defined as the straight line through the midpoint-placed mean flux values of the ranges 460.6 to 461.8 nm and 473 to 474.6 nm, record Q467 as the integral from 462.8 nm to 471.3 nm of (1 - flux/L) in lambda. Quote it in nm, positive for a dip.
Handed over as 0.45 nm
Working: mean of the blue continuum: 40.5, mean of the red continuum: 38.4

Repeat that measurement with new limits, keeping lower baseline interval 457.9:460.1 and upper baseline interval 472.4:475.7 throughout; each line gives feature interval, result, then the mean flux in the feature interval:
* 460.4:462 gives -0.12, 40.2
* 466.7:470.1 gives 0.10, 37.2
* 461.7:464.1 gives -0.14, 39.9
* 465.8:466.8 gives 0.01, 37.6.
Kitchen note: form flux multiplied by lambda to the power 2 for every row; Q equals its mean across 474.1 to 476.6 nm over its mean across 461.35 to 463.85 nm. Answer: 1.06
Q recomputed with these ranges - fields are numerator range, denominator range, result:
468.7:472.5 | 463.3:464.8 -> 1.04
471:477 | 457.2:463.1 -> 1.07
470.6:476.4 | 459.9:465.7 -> 1.05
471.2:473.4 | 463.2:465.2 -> 1.08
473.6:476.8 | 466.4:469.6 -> 1.11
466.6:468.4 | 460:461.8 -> 0.95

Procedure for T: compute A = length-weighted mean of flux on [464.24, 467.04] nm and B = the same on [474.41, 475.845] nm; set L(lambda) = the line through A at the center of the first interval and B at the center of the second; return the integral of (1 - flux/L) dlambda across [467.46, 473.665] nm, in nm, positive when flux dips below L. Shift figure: 0.198 nm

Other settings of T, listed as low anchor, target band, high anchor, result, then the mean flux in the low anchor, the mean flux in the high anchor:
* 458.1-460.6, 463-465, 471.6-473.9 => 0.02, 37.5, 38.5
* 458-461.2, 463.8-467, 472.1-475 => 0.10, 38.1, 38.8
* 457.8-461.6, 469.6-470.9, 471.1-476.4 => 0.09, 38.2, 39.4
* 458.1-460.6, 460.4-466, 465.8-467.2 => -0.29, 37.5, 36.7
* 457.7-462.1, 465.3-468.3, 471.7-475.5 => 0.11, 38.5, 39.3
